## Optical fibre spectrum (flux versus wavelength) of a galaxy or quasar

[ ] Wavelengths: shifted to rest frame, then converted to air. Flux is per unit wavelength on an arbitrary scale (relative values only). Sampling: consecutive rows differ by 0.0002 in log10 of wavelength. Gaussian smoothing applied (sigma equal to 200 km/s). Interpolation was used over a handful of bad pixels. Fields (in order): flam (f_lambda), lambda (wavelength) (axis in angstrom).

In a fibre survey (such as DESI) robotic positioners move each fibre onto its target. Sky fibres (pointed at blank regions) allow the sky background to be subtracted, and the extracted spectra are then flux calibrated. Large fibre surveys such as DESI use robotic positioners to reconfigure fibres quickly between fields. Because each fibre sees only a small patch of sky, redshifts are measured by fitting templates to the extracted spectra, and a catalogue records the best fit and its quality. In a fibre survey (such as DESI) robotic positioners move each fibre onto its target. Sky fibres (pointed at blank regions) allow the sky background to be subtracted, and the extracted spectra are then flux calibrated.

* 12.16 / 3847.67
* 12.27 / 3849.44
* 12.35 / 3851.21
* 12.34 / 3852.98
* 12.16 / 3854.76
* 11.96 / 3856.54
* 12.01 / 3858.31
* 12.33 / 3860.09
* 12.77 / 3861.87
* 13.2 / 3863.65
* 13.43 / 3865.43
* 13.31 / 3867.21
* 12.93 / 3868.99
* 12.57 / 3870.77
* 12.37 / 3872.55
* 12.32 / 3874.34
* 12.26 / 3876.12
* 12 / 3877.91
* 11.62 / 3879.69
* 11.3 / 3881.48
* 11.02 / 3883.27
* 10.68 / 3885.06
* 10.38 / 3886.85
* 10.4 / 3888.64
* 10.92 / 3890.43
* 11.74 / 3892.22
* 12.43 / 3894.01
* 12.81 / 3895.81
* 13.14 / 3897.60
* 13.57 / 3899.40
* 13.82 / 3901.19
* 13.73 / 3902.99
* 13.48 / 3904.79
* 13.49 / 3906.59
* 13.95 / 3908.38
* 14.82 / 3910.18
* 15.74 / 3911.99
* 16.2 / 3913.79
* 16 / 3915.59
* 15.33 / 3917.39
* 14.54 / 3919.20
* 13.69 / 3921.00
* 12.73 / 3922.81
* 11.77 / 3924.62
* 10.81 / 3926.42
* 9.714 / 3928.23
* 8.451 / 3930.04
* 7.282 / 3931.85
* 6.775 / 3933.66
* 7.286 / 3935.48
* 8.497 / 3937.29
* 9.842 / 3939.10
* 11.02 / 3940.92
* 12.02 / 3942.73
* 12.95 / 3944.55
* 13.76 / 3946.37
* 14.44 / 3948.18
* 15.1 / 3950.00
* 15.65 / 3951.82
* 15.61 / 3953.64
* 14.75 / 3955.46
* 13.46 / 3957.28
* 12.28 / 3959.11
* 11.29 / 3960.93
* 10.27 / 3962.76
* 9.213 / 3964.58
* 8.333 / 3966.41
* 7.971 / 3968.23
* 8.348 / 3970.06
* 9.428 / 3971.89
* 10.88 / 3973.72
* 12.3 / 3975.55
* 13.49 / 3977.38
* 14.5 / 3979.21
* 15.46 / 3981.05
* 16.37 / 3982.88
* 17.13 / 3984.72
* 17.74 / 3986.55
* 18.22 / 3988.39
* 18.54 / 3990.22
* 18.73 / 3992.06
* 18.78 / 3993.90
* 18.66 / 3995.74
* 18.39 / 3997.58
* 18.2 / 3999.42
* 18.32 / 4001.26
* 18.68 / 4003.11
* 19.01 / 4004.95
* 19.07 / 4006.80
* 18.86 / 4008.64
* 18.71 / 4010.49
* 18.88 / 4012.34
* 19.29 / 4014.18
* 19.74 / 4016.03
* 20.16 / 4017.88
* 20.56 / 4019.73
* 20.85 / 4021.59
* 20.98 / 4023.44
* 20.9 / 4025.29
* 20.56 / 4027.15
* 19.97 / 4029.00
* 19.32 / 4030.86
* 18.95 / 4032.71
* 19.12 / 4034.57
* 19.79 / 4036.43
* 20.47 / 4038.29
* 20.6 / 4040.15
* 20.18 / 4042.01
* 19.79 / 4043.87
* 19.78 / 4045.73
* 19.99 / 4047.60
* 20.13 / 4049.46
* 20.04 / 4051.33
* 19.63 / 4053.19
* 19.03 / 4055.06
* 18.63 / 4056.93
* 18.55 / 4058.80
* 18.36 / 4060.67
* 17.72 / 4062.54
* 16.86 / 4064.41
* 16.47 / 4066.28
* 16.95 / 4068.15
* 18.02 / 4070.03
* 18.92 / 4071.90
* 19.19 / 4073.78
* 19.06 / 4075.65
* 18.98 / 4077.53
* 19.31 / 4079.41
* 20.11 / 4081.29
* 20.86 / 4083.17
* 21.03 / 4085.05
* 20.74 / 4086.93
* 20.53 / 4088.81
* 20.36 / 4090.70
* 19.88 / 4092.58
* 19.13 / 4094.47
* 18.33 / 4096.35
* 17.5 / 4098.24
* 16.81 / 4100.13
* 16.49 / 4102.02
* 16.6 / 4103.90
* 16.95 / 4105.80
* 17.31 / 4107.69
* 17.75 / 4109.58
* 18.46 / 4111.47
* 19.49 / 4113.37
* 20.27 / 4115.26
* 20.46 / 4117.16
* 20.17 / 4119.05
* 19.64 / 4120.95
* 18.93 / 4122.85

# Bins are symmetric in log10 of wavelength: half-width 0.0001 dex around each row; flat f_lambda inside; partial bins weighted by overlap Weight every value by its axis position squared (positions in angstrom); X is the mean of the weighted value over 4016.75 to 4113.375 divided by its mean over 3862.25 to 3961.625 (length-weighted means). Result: 1.66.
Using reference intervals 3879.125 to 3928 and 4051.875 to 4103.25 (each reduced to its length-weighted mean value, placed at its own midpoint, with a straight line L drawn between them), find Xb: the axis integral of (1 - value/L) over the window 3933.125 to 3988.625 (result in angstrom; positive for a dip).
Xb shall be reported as 9.4 angstrom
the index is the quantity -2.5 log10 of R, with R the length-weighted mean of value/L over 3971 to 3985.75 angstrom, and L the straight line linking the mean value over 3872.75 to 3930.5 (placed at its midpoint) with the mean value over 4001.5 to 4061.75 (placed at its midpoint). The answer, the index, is 0.220 mag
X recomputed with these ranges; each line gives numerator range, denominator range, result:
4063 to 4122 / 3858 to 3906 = 1.69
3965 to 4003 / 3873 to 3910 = 1.28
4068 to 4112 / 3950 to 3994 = 1.46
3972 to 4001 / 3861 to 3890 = 1.44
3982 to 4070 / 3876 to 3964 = 1.63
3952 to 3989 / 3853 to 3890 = 1.12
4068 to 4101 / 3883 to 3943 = 1.75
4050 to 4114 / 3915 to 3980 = 1.71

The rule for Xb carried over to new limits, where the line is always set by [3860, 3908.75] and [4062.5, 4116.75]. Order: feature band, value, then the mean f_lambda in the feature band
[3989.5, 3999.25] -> -1.8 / 18.6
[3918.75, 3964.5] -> 8.0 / 11.7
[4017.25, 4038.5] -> -4.2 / 20.1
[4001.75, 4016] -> -2.4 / 19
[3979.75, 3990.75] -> -1.1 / 17.1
